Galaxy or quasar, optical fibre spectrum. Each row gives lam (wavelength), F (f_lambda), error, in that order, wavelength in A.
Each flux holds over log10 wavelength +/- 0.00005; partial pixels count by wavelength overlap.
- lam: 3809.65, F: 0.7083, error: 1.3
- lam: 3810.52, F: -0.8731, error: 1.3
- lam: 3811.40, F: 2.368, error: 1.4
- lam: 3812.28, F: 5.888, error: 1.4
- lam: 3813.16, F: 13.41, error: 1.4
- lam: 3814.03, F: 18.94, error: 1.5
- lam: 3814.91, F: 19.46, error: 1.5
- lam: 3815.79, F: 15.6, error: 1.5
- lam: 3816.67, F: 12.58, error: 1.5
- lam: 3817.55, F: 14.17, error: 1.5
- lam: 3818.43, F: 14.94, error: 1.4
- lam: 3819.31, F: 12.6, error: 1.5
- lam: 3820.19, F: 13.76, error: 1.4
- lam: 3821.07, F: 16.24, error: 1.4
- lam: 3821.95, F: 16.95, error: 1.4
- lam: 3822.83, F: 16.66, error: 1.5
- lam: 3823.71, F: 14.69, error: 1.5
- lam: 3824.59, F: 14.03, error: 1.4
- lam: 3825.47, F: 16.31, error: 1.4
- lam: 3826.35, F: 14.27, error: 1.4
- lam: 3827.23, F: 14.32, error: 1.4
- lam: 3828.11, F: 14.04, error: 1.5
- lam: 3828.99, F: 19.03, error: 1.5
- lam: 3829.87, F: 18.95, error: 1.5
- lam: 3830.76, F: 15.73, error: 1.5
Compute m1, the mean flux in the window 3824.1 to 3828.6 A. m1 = 14.7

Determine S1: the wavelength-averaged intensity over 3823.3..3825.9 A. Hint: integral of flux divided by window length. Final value 15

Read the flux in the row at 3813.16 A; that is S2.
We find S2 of 13.41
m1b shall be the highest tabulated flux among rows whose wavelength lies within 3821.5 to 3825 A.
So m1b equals 16.95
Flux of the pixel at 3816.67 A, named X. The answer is 12.58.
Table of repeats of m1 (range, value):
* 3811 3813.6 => 7.35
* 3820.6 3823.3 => 16.6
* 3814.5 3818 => 15.4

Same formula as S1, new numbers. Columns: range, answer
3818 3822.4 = 14.9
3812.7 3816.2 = 16.8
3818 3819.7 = 13.8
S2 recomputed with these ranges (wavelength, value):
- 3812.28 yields 5.888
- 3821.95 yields 16.95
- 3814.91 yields 19.46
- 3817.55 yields 14.17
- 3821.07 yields 16.24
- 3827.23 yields 14.32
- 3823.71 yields 14.69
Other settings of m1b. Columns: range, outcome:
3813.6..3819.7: 19.46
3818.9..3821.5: 16.24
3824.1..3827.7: 16.31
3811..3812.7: 5.888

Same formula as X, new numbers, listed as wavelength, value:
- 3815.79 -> 15.6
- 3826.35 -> 14.27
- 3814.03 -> 18.94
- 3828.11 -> 14.04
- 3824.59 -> 14.03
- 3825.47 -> 16.31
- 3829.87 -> 18.95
